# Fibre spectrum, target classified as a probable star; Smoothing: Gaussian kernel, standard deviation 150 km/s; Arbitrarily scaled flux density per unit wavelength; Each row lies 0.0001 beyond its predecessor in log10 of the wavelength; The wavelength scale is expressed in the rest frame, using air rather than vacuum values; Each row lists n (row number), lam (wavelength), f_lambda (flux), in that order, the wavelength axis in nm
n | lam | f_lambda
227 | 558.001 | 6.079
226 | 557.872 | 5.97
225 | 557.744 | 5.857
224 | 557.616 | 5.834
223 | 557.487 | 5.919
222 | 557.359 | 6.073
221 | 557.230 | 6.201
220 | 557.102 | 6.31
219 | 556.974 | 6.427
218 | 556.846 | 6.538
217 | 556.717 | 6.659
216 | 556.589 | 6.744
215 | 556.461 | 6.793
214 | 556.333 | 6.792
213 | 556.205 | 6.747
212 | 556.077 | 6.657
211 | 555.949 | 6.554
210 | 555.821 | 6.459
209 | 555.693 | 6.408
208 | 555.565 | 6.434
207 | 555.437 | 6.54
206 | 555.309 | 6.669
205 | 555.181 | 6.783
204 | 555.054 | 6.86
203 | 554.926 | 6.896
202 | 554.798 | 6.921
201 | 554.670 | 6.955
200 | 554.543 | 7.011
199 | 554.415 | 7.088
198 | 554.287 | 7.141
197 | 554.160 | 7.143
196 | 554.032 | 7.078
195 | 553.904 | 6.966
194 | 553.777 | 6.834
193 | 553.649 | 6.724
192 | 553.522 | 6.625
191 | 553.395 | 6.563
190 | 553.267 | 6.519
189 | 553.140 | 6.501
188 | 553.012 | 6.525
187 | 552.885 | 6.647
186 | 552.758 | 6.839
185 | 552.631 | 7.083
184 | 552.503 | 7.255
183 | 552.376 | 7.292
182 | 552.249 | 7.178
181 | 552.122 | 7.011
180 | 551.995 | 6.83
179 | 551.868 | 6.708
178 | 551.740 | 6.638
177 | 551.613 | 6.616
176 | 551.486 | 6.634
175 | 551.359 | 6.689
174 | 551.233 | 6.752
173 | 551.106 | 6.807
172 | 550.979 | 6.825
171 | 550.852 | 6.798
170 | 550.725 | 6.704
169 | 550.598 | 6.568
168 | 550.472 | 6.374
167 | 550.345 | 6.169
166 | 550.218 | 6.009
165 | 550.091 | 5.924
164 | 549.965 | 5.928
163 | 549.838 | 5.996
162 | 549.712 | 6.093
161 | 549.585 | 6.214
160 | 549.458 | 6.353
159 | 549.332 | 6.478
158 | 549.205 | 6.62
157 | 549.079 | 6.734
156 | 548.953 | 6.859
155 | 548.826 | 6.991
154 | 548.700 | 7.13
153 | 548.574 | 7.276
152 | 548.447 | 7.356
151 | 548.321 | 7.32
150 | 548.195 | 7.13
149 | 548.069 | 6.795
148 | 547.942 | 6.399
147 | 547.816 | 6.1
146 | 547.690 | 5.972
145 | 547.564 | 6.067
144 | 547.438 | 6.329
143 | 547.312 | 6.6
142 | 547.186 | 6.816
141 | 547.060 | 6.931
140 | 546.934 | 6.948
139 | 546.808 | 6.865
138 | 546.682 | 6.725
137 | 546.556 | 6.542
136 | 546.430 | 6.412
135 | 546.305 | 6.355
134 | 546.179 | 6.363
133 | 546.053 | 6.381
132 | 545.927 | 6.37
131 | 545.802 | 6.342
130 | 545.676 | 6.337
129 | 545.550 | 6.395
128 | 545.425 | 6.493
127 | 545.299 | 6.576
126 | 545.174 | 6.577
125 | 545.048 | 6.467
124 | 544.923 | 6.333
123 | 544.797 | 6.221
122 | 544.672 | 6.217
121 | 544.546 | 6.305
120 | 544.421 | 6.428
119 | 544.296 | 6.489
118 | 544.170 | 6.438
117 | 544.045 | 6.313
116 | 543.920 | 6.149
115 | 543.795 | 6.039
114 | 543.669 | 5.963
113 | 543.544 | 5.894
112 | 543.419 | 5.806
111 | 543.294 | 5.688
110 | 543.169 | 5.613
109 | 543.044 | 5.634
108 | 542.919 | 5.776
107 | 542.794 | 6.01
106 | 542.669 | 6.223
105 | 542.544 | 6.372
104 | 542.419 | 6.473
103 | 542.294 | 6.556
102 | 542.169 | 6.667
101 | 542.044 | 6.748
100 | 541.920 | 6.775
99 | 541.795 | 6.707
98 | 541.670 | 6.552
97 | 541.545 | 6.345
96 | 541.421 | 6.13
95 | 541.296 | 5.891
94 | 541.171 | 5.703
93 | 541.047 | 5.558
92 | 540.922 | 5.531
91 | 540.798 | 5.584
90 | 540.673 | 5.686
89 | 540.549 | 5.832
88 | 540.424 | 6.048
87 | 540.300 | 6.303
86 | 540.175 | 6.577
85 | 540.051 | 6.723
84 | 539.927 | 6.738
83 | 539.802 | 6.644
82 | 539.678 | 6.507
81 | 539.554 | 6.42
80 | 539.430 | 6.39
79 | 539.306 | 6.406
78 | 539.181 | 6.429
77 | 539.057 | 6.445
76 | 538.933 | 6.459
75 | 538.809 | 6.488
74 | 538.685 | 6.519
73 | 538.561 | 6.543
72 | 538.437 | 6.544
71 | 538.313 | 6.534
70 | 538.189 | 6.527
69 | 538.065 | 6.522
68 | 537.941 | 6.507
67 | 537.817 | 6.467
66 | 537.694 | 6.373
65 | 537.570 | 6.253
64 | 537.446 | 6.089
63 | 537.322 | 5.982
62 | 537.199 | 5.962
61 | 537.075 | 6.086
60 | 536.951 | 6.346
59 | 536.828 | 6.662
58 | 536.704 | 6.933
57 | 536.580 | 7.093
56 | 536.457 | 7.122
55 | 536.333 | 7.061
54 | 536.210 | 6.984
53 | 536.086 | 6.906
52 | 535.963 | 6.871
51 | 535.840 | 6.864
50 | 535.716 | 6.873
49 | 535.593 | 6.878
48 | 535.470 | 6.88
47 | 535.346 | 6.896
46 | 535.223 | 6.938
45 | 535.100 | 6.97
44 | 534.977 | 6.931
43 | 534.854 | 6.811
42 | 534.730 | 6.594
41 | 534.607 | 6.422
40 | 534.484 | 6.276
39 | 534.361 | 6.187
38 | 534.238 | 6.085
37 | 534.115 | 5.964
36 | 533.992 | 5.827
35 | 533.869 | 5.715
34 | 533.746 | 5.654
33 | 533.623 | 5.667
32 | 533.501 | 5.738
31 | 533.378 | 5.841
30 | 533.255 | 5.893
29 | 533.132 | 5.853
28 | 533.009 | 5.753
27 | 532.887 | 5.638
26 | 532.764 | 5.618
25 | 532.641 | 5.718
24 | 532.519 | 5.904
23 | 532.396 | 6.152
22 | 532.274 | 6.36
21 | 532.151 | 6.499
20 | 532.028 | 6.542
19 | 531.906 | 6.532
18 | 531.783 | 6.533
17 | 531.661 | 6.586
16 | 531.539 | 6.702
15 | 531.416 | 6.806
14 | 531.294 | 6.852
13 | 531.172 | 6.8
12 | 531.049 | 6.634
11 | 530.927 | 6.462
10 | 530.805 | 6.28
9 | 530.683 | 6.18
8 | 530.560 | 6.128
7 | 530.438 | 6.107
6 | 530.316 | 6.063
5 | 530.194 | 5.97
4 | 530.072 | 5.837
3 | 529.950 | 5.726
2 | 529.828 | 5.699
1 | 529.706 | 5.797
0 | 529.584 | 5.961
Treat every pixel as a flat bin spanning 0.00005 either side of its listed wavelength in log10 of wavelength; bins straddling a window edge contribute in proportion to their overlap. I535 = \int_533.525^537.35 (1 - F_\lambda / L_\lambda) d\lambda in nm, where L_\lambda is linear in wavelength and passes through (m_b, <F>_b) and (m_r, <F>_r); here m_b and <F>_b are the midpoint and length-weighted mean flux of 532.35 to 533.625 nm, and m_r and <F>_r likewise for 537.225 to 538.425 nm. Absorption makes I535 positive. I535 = -0.278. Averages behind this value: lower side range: 5.8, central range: 6.53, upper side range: 6.36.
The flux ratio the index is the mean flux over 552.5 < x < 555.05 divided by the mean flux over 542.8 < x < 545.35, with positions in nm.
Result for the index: 1.1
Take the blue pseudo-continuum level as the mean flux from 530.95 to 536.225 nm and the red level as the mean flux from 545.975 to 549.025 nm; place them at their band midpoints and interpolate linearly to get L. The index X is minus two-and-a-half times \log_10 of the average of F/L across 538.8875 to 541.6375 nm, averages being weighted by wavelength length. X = 0.06 mag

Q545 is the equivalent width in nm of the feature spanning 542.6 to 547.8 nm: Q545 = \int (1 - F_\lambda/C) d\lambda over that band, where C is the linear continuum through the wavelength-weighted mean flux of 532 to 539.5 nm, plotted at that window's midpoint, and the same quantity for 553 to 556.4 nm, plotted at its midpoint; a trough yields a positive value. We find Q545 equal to 0.214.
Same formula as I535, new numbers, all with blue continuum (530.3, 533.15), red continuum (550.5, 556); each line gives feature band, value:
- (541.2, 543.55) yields 0.12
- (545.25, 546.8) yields 0.04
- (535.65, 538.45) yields -0.08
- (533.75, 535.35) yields -0.01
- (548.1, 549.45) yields -0.06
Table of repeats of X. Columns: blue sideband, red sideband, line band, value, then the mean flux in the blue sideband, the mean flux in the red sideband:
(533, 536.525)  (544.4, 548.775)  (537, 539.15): 0.02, 6.44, 6.57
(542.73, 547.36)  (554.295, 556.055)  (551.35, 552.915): -0.04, 6.32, 6.75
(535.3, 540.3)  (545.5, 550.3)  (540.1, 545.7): 0.06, 6.58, 6.54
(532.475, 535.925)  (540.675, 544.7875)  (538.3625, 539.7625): -0.05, 6.24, 6.14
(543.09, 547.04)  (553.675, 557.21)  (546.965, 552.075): -0.01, 6.33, 6.75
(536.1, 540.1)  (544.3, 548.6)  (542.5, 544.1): 0.10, 6.53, 6.54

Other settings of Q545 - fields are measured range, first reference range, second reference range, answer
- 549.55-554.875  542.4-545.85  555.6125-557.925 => -0.32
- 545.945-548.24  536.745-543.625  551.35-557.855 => -0.02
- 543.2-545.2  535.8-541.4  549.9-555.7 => 0.10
